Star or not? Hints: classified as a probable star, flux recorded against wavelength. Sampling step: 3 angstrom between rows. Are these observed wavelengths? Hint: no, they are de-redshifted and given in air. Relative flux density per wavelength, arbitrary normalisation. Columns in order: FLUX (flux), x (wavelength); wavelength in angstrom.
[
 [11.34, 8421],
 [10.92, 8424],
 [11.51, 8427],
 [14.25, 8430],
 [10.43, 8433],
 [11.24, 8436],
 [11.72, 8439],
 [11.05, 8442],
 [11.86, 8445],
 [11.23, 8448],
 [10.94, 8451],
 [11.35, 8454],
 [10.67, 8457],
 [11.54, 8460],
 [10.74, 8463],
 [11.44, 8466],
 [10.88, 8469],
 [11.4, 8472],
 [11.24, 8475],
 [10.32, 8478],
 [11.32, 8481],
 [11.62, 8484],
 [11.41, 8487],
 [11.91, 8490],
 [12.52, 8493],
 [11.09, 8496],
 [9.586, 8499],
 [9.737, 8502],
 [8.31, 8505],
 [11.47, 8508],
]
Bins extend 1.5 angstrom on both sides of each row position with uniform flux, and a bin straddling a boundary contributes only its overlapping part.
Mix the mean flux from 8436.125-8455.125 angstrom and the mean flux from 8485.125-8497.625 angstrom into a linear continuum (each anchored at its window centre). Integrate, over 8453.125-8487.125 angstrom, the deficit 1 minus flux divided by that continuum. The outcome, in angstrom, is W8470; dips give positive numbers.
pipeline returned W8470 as 1.2 angstrom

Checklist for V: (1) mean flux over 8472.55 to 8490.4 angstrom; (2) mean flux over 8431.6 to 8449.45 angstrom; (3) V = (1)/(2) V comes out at 1.00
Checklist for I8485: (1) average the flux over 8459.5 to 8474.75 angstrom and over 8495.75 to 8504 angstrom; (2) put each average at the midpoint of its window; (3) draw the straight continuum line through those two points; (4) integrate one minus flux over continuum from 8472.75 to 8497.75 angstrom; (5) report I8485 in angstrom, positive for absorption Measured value -2.3 angstrom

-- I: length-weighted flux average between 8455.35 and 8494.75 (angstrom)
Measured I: 11.3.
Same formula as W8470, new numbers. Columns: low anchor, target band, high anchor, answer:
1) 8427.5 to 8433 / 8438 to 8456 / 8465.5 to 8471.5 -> 1.05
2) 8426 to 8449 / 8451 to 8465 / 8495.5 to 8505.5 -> -0.06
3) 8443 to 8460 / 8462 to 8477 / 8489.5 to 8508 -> -0.22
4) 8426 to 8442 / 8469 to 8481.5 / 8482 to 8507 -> 0.09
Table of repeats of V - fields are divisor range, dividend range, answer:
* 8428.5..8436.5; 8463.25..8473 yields 0.93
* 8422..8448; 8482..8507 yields 0.93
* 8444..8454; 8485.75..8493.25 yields 1.05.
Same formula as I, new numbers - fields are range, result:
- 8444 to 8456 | 11.3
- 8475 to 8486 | 11.1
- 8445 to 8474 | 11.2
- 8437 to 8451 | 11.4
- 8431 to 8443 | 11.2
